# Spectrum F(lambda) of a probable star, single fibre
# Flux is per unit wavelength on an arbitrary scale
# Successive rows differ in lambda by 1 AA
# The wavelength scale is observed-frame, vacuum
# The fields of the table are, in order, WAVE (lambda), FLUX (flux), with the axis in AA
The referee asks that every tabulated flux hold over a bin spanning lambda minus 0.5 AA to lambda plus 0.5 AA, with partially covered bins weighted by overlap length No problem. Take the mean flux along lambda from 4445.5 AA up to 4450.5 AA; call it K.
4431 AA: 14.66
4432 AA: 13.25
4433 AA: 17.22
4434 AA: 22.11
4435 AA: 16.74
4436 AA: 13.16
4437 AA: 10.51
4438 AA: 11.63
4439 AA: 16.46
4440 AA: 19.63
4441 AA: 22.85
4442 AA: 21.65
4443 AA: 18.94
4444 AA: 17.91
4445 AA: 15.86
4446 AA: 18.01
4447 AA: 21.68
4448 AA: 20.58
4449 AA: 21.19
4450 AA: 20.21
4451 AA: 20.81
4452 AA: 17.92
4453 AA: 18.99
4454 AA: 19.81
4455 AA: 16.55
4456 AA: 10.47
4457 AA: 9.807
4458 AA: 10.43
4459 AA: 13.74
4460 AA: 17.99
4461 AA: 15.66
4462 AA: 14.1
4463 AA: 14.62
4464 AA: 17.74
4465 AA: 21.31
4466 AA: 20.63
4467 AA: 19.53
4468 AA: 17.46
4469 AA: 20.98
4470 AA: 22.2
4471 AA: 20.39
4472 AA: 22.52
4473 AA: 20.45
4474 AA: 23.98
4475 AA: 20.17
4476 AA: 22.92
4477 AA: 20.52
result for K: 20.3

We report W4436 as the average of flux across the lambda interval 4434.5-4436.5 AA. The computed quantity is 14.9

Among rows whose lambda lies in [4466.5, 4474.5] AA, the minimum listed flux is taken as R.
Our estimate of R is 17.46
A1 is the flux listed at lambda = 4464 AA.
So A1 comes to 17.74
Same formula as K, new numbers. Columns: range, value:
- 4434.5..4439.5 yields 13.7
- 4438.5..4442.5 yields 20.1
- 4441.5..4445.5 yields 18.6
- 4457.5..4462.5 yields 14.4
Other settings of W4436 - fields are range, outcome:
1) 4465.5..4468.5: 19.2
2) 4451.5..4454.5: 18.9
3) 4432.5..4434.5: 19.7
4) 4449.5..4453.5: 19.5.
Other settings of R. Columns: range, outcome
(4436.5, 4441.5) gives 10.51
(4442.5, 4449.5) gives 15.86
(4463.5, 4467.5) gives 17.74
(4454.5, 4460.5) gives 9.807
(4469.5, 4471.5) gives 20.39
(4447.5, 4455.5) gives 16.55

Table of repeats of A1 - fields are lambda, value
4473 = 20.45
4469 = 20.98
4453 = 18.99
